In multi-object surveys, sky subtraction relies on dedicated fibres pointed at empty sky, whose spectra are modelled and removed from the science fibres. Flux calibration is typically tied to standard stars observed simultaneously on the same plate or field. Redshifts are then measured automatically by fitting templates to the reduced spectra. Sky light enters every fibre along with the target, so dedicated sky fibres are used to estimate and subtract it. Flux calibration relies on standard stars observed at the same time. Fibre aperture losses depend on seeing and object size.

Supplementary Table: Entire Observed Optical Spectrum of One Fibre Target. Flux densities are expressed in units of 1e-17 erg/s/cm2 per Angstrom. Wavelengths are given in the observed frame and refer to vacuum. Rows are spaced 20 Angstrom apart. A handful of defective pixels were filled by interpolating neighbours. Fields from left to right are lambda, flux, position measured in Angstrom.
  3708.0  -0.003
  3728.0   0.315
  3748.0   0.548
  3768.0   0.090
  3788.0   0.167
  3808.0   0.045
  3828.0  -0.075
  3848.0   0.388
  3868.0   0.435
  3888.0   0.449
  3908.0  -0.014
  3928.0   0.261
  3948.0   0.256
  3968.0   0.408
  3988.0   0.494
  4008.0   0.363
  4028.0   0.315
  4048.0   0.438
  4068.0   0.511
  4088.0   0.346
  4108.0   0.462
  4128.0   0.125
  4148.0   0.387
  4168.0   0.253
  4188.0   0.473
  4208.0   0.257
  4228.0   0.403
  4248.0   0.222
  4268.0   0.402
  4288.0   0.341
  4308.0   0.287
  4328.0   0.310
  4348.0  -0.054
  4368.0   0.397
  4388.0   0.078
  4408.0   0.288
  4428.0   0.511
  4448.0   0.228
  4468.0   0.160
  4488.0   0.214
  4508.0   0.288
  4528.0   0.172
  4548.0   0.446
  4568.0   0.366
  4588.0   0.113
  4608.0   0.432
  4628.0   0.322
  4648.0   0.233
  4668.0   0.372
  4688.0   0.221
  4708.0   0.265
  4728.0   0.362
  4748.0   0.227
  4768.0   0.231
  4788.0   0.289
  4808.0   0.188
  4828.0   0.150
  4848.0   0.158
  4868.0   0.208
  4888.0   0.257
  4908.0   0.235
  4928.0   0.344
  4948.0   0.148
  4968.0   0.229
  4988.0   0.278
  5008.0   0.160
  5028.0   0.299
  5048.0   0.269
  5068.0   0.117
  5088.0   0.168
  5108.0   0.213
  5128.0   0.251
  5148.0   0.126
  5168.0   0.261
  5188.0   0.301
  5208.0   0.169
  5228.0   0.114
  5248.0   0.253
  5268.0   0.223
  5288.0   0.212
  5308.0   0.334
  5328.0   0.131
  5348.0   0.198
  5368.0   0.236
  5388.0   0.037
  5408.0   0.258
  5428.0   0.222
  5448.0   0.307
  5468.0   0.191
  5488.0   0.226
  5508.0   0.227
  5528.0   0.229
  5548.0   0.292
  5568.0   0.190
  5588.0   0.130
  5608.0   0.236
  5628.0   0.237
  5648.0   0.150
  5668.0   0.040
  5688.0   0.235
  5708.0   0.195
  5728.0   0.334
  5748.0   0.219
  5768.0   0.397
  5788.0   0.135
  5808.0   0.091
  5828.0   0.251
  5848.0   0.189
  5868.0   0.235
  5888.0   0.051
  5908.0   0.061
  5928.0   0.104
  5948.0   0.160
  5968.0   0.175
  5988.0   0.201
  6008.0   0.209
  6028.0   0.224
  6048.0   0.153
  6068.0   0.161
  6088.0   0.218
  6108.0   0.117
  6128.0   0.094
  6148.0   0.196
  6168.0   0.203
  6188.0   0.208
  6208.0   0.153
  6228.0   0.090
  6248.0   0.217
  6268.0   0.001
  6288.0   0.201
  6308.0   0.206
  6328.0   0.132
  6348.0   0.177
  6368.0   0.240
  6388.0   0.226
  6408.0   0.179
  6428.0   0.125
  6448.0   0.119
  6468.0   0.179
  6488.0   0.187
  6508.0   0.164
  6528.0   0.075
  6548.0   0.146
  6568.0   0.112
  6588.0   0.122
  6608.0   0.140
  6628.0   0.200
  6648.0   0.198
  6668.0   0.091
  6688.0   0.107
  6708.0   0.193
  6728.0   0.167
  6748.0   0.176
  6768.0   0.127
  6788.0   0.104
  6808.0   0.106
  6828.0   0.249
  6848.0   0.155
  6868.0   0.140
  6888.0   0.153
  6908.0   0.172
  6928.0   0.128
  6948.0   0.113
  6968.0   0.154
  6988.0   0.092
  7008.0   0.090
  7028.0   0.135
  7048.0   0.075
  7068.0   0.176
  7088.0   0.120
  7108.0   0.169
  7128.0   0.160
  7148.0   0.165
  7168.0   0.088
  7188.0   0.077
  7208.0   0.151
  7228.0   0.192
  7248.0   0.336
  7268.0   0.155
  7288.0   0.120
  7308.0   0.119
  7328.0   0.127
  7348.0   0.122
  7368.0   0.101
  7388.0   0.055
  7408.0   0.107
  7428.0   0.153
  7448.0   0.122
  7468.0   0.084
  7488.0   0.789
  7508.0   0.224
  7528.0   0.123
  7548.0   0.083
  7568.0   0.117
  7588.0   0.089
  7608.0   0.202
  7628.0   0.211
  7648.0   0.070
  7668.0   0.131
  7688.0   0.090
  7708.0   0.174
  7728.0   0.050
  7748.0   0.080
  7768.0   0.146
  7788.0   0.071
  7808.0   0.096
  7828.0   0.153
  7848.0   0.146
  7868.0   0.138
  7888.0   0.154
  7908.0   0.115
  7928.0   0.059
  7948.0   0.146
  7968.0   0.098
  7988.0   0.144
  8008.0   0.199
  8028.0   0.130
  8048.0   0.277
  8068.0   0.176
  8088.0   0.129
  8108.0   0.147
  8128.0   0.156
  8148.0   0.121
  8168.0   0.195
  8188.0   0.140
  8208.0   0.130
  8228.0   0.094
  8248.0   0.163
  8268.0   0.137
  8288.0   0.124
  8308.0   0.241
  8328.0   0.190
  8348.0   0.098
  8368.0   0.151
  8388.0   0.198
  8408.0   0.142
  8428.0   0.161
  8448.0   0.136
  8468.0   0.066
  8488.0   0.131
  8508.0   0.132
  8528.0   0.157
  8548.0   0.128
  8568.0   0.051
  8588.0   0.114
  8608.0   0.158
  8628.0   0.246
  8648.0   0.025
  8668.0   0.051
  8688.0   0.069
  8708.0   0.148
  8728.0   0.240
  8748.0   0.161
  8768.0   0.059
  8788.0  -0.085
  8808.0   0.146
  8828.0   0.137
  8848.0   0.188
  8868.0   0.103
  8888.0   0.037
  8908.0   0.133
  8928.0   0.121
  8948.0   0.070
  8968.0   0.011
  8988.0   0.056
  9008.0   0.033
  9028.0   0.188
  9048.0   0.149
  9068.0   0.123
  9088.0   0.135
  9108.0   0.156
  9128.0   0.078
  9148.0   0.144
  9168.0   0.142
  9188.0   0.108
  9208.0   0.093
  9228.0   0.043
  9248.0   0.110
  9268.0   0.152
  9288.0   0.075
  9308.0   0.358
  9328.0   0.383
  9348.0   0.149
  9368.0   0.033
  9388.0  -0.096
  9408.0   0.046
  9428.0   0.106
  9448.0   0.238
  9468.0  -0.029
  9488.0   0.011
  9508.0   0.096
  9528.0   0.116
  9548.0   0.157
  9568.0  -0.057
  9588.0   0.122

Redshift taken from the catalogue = 1.01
